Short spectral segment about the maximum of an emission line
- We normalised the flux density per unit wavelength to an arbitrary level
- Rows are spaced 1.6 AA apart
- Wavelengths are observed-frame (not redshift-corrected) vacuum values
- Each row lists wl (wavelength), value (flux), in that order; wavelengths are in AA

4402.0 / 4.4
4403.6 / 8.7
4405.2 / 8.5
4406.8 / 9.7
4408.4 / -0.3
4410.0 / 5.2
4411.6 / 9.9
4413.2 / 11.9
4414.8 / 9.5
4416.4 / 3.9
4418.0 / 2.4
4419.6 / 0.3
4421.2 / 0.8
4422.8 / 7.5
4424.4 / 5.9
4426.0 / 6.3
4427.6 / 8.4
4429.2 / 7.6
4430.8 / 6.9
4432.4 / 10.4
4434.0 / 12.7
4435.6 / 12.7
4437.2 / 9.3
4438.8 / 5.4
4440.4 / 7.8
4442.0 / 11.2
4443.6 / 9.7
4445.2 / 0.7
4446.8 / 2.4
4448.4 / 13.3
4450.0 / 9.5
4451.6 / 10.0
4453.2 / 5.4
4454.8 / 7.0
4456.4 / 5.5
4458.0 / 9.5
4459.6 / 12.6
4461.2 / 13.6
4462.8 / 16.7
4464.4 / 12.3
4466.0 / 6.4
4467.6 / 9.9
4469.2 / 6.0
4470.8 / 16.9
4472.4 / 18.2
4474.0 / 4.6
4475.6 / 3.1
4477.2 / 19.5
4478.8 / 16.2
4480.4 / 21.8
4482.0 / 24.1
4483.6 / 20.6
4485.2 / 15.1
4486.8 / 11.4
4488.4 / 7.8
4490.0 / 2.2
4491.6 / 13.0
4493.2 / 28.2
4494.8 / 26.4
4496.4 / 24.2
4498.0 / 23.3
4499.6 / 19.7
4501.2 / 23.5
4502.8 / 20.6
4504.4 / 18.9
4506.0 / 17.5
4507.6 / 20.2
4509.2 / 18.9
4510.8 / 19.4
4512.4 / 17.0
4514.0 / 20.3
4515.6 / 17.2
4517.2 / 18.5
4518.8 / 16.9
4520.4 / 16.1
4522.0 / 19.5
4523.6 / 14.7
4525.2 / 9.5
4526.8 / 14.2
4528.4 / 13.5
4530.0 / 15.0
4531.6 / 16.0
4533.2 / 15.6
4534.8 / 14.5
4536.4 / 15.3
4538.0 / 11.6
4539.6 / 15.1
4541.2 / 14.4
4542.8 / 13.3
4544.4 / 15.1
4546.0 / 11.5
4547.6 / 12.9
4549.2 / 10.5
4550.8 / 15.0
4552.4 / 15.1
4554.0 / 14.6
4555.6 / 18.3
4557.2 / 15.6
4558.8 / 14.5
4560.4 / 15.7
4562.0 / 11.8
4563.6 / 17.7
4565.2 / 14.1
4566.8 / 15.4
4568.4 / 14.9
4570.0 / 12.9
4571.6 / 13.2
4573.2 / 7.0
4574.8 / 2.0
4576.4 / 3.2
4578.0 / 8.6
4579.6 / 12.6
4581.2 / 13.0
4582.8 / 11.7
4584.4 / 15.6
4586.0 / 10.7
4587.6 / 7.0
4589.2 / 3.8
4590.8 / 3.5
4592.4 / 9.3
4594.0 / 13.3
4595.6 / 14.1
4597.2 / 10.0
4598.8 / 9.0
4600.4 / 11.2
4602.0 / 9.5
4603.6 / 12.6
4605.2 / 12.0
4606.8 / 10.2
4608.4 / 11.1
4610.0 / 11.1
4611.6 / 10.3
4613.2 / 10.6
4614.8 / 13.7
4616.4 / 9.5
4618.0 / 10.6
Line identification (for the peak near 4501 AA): Lyman alpha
